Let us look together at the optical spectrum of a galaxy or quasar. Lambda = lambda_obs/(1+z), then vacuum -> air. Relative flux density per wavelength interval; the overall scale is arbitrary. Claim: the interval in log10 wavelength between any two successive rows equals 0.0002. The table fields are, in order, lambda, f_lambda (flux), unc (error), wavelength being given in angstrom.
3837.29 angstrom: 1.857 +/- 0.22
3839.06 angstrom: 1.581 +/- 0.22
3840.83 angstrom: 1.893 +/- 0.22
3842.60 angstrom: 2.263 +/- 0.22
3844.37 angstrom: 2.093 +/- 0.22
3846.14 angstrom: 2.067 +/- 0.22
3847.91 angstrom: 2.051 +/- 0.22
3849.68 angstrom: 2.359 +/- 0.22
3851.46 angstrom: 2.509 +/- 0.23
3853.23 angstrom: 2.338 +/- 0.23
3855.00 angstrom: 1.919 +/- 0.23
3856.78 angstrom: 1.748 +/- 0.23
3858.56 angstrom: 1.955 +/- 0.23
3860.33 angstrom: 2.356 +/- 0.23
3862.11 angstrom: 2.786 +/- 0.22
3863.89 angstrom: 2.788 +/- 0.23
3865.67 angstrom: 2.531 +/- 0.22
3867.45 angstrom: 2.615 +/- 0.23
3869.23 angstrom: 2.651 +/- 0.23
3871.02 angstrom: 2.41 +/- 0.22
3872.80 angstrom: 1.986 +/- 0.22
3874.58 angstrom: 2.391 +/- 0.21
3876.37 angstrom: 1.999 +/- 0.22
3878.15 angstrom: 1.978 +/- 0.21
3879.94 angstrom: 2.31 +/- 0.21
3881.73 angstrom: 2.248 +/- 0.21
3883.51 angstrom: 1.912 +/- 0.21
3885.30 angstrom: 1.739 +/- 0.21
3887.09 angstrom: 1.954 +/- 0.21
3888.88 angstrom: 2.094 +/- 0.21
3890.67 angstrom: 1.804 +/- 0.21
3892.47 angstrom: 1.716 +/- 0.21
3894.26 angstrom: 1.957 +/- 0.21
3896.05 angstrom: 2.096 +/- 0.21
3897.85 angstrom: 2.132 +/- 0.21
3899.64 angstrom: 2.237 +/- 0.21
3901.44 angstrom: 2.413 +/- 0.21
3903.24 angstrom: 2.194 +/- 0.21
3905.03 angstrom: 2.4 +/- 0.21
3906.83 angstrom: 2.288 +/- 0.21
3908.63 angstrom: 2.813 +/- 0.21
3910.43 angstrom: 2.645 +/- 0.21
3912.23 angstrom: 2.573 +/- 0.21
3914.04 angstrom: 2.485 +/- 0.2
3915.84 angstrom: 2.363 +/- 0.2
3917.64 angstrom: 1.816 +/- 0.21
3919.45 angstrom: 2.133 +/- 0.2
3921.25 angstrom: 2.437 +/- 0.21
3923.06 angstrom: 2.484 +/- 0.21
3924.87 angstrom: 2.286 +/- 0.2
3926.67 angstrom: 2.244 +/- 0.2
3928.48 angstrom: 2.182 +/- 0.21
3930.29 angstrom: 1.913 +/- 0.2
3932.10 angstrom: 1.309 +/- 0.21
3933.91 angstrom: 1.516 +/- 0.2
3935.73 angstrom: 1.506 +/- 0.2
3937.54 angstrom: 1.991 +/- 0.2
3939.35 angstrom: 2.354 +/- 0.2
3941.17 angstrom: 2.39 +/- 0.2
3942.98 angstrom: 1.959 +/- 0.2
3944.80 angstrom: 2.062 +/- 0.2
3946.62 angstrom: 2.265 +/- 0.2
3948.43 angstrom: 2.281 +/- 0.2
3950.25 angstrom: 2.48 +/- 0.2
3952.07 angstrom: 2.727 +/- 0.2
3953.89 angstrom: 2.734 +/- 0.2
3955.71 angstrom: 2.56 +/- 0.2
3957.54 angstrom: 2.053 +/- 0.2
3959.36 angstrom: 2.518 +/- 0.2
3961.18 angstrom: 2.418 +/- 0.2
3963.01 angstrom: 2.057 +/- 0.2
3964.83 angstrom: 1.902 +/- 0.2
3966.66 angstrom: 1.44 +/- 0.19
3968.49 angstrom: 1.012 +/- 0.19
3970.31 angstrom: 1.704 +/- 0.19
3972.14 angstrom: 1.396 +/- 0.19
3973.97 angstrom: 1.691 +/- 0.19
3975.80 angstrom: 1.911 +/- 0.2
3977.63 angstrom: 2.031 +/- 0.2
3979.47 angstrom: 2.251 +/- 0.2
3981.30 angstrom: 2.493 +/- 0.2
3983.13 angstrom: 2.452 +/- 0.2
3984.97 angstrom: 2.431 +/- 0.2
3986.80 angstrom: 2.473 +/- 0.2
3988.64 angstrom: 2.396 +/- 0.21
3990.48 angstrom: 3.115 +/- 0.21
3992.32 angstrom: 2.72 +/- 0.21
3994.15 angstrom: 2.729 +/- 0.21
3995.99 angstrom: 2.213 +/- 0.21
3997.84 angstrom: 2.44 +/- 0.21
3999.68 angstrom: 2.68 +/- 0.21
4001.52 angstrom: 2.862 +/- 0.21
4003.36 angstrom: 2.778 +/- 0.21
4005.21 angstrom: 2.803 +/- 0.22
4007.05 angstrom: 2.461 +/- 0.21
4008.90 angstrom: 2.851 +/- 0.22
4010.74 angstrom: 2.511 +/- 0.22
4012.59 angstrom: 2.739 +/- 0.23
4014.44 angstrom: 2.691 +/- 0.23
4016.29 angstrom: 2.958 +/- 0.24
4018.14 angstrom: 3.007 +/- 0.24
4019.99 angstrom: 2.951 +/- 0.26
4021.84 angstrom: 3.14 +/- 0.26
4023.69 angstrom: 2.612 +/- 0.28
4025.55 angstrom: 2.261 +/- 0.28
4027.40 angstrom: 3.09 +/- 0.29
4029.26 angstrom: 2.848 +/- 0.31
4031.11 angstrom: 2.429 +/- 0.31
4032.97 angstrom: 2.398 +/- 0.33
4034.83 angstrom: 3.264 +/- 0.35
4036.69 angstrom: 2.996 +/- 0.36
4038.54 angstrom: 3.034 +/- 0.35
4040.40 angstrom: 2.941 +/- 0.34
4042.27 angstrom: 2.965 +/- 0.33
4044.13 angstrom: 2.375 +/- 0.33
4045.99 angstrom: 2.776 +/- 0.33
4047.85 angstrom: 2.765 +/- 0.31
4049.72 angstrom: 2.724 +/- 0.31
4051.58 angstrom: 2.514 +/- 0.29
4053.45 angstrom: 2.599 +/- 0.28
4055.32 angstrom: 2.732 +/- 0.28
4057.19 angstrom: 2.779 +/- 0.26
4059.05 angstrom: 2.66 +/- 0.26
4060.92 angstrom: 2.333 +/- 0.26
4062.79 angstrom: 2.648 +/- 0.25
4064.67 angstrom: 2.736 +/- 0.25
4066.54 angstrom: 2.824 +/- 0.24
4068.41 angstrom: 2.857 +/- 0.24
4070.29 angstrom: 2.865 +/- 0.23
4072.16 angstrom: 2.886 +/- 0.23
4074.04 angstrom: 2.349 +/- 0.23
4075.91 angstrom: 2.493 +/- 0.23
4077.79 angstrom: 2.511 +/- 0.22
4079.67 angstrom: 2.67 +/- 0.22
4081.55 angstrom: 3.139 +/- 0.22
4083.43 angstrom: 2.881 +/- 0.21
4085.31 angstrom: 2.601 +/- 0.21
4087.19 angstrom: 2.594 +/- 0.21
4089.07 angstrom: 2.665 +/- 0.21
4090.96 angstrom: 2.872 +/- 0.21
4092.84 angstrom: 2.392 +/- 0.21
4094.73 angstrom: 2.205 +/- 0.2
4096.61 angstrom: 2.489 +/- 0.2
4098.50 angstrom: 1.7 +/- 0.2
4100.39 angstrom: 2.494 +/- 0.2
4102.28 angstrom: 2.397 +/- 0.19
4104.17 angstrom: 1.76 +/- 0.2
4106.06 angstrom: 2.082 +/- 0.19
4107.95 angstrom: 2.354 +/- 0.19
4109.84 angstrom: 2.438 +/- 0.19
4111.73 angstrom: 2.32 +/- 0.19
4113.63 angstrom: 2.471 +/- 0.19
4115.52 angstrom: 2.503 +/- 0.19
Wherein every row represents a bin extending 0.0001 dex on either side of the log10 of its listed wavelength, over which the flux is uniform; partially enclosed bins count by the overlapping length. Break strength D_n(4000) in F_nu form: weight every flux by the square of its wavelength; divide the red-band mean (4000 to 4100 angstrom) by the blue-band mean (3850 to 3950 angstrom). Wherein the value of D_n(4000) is 1.3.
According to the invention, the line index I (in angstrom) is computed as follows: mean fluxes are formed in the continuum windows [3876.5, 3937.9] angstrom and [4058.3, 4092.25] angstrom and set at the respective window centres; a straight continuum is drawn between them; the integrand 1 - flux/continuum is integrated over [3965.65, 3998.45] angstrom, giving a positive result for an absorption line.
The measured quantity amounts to 3.1 angstrom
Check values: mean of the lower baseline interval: 2.12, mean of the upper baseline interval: 2.7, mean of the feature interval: 2.16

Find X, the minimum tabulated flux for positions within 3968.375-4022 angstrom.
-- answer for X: 1.012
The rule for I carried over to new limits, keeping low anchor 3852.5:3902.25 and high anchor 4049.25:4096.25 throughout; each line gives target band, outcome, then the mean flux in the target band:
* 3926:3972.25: 6.0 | 2.05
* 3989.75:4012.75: -1.8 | 2.68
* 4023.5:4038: -1.1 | 2.75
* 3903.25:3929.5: -1.0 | 2.36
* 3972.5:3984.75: 1.6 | 2.12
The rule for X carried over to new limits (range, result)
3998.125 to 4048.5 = 2.261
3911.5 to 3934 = 1.309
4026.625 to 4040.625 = 2.398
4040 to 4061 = 2.333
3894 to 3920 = 1.816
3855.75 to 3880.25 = 1.748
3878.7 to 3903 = 1.716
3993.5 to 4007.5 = 2.213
